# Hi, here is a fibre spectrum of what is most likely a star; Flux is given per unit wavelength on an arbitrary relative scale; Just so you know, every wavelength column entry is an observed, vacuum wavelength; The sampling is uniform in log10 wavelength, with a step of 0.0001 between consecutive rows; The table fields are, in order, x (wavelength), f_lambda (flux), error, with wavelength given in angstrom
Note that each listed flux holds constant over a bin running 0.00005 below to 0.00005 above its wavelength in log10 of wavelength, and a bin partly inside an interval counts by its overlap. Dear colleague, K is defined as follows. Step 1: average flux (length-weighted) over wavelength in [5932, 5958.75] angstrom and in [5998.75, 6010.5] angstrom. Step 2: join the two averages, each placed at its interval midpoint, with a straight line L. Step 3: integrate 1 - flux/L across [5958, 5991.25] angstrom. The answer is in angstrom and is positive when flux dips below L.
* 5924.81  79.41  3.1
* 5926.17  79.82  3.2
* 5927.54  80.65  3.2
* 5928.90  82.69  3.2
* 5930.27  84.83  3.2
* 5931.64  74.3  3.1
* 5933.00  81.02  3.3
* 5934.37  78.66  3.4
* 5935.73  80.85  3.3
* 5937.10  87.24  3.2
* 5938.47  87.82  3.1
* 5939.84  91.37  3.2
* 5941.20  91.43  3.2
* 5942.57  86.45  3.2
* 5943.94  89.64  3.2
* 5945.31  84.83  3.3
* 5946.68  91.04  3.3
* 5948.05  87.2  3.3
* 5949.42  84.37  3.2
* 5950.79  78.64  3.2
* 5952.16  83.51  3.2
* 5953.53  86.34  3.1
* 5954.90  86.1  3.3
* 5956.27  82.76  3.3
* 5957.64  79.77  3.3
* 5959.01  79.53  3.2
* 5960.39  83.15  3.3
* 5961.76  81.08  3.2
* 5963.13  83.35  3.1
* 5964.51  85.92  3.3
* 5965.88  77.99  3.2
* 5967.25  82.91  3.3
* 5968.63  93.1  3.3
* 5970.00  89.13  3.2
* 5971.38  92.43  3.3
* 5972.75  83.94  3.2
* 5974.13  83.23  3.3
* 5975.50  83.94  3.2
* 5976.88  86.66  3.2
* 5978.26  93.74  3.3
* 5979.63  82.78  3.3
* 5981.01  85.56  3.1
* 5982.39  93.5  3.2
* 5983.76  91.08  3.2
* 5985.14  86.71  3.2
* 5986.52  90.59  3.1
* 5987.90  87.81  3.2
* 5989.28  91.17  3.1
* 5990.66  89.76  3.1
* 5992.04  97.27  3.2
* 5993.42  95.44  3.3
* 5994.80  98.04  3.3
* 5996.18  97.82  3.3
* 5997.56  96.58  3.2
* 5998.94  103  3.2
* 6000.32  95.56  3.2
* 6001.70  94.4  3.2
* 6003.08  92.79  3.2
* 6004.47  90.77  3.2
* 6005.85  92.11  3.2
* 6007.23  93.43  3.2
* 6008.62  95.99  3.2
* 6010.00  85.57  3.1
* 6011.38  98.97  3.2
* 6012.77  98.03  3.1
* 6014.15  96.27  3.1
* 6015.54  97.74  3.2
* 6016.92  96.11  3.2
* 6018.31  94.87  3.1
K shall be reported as 0.99 angstrom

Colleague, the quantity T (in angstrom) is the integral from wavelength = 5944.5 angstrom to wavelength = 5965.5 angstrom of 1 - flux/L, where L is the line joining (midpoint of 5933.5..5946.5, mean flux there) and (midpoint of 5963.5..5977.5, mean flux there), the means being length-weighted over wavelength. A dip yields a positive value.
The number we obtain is 0.59 angstrom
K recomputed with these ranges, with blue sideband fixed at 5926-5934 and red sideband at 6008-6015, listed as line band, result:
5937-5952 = -0.74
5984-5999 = -0.34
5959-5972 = 0.26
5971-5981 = 0.25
